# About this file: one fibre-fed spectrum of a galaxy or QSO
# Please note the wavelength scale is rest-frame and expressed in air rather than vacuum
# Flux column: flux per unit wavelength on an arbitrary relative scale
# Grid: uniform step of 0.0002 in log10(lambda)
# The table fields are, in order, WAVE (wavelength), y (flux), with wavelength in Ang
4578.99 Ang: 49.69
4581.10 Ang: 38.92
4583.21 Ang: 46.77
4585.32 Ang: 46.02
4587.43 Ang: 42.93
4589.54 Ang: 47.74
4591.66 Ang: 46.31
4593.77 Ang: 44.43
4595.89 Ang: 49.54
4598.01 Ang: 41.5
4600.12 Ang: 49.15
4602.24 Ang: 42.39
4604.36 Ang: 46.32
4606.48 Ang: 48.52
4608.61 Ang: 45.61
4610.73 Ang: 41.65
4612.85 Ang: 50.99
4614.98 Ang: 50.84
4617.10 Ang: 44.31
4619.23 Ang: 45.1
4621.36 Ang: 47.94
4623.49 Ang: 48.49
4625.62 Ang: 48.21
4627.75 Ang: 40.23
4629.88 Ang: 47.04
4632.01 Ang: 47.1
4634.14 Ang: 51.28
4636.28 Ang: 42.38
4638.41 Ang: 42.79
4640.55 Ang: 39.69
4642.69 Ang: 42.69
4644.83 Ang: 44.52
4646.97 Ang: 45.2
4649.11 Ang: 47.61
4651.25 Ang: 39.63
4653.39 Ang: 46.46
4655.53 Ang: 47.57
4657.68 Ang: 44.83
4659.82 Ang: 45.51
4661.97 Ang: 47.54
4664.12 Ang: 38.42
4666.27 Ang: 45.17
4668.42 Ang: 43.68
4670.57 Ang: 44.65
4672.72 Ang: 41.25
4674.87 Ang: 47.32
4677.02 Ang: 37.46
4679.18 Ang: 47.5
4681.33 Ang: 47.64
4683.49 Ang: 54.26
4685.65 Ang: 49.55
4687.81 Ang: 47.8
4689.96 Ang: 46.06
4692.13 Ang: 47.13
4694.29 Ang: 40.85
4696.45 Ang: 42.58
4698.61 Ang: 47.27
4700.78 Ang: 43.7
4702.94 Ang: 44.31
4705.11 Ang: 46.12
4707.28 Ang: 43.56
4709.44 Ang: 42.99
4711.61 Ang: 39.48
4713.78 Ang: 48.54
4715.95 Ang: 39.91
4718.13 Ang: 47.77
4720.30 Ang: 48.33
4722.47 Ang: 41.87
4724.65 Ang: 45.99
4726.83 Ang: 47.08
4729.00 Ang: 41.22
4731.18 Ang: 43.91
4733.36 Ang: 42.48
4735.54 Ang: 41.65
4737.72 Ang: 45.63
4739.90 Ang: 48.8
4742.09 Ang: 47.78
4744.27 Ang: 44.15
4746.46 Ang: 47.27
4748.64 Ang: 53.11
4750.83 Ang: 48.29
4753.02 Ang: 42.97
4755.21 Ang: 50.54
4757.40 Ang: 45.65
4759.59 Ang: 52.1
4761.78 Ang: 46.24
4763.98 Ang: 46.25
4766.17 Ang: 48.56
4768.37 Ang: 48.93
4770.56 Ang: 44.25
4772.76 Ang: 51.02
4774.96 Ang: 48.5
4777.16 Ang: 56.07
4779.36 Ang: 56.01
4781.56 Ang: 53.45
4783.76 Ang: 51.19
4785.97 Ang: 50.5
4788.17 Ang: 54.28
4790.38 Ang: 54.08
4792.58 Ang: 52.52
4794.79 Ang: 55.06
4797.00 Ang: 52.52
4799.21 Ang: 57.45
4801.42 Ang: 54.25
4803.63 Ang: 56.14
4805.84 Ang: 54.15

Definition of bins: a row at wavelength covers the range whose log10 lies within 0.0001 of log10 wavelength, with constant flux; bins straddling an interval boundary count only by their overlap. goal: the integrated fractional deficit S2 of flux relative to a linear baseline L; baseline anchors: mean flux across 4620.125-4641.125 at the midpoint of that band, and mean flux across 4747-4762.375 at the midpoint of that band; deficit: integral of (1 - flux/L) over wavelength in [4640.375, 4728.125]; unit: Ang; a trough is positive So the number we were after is 3.6 Ang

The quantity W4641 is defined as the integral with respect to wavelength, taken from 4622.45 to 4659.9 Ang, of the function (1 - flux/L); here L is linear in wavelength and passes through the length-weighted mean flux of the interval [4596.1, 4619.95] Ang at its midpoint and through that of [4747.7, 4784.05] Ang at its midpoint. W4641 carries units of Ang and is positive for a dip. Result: 1.46 Ang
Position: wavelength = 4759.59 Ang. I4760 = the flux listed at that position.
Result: 52.1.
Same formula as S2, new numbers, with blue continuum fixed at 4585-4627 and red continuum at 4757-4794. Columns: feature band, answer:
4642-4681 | 2.8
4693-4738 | 4.7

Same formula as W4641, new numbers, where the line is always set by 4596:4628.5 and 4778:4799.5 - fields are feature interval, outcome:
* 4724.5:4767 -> 4.37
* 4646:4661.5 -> 0.85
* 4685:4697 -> 0.93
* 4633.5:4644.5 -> 0.89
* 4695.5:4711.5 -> 1.91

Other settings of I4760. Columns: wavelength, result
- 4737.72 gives 45.63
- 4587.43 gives 42.93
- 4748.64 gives 53.11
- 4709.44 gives 42.99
